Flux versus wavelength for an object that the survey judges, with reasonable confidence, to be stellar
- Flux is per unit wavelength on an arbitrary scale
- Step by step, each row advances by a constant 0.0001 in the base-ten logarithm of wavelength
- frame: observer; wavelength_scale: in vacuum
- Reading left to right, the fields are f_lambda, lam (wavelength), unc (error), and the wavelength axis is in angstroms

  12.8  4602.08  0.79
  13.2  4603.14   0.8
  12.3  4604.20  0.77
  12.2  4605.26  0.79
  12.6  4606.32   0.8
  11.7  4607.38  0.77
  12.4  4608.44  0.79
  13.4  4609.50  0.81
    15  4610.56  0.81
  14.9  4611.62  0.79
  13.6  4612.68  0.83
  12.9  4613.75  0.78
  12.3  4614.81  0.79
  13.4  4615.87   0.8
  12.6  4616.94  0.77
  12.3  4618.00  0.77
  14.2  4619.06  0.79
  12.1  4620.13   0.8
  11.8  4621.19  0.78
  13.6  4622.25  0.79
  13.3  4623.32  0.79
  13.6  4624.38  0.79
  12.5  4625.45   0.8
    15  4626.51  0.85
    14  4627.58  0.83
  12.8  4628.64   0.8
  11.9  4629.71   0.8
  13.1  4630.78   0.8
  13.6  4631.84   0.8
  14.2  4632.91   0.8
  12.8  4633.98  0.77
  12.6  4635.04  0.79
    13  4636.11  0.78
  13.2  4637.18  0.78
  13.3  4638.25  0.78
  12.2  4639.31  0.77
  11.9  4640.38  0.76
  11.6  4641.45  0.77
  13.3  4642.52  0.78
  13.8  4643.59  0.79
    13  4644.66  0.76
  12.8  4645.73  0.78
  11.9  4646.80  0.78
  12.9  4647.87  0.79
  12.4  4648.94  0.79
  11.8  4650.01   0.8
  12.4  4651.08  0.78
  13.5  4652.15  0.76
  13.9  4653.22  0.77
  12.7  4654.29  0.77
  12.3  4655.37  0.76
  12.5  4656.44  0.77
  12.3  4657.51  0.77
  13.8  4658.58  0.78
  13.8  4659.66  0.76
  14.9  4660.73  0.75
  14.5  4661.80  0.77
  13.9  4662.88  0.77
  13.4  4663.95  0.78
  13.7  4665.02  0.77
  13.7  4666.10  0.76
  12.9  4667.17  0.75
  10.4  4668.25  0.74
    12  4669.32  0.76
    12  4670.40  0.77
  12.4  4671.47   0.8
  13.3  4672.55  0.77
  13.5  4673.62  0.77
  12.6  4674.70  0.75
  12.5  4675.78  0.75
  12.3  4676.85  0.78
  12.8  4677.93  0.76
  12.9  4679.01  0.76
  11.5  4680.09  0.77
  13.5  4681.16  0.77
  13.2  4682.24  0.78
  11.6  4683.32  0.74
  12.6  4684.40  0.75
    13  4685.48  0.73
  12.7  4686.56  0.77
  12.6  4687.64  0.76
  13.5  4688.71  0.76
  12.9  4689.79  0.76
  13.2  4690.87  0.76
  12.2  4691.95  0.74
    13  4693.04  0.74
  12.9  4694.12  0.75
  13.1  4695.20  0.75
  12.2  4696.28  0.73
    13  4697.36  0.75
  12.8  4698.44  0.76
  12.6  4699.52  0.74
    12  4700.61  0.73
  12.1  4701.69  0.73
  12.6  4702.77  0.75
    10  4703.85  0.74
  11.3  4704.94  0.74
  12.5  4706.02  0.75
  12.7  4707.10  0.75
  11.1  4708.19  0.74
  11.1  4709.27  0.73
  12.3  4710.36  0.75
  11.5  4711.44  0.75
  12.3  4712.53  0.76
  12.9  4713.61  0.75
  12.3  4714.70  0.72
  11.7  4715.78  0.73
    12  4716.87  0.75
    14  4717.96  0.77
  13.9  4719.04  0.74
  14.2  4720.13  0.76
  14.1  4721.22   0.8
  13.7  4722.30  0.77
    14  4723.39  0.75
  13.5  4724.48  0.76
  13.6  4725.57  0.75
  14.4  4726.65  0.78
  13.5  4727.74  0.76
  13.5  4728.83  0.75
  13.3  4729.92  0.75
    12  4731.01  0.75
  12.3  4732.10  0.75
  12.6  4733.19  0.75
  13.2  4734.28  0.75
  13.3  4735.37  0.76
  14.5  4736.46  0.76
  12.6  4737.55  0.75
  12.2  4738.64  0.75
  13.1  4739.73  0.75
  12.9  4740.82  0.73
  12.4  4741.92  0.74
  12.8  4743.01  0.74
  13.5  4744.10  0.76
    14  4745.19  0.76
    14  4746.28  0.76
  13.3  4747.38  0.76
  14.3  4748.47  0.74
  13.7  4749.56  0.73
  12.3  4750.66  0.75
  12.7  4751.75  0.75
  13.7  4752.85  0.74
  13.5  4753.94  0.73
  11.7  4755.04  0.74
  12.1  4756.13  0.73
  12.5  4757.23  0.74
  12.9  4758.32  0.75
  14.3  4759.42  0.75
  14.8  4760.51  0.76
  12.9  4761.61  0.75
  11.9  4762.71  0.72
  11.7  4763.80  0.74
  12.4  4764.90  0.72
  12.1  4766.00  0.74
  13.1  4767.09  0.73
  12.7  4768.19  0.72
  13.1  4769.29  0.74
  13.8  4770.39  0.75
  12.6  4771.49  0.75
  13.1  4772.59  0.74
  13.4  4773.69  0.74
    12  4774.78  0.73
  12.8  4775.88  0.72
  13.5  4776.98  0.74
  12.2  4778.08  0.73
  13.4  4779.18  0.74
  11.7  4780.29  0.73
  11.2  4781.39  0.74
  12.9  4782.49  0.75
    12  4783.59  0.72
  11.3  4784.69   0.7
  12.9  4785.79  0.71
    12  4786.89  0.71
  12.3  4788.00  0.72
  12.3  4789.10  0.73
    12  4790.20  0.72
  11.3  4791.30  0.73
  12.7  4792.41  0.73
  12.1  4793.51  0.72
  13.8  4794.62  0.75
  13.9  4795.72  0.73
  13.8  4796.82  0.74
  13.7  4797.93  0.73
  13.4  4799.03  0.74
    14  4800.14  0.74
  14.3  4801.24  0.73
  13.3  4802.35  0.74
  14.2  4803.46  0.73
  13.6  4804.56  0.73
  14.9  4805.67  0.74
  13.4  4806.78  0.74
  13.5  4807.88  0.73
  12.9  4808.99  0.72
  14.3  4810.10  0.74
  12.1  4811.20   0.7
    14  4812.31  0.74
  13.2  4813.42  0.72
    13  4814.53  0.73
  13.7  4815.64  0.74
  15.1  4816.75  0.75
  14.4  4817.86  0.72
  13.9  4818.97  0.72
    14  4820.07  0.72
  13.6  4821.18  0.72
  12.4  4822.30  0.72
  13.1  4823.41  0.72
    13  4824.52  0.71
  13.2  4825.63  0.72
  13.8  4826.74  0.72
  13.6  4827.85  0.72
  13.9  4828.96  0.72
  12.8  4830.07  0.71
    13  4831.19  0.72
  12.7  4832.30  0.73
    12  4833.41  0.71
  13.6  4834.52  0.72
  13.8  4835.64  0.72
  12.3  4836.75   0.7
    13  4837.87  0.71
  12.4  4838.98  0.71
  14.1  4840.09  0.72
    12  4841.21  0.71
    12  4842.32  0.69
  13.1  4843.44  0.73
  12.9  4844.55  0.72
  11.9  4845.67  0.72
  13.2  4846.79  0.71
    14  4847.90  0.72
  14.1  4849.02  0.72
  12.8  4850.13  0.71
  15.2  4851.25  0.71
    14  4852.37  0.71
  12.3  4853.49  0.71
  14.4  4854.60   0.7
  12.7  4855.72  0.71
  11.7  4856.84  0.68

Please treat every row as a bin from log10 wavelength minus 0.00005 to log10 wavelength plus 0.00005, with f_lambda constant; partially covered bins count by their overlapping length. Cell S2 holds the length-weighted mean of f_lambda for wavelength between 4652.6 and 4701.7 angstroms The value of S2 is 12.9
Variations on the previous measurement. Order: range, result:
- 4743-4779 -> 13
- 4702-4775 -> 12.9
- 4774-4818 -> 13.1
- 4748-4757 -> 13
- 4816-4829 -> 13.7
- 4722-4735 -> 13.3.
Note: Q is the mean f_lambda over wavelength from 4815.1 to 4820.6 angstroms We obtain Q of 14.2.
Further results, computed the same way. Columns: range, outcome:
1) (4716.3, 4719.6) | 13.3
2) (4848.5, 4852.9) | 14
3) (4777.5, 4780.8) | 12.4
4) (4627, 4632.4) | 13.1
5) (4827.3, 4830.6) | 13.5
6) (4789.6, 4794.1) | 12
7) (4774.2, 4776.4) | 12.5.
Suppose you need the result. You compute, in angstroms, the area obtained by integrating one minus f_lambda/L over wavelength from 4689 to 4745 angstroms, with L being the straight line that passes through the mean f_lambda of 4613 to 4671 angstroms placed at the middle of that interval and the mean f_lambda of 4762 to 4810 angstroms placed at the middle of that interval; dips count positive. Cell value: 0.6 angstroms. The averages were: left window 13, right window 12.9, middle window 12.8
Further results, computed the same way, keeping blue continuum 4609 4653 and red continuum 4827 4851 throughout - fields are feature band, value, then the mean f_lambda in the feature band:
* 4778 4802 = 0.6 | 12.7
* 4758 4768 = 0.1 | 12.9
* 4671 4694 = 0.5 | 12.8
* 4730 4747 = 0.0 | 13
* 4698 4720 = 1.4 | 12.2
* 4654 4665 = -0.3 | 13.4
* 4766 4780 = 0.1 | 12.9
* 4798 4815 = -0.7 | 13.6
